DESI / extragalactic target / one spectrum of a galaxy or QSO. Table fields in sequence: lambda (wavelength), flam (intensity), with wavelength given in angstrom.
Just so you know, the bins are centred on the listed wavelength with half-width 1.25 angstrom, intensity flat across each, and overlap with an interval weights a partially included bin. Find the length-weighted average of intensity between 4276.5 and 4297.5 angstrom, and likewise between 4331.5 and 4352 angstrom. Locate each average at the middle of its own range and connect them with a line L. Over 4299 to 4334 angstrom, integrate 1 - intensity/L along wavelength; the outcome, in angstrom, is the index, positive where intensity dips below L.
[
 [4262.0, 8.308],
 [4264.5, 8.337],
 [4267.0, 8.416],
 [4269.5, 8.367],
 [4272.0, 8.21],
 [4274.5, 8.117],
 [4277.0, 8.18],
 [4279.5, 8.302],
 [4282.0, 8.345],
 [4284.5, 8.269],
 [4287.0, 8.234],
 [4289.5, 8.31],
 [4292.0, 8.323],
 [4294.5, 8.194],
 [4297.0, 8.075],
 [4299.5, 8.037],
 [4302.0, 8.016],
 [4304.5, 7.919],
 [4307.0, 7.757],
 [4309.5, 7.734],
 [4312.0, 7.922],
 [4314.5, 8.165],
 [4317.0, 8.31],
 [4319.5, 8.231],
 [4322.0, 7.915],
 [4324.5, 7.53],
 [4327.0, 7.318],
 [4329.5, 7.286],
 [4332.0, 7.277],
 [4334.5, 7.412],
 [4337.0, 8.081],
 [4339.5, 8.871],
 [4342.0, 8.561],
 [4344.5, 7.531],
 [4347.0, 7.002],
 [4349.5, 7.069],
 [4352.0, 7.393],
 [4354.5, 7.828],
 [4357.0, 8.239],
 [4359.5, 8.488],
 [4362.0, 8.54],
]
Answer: 0.74 angstrom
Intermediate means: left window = 8.26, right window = 7.72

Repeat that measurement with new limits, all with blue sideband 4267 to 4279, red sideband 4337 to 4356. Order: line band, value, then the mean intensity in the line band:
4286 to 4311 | 0.1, 8.06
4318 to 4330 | 0.3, 7.69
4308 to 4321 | -0.1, 8.06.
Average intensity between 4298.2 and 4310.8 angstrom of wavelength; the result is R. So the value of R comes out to 7.89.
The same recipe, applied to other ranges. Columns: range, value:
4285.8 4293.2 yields 8.29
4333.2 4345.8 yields 8.08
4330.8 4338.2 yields 7.59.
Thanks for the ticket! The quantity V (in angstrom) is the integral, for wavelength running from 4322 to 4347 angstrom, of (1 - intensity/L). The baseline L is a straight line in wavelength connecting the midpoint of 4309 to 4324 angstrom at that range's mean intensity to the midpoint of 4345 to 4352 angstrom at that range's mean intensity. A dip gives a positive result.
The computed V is -0.7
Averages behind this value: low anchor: 8.04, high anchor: 7.15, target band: 7.73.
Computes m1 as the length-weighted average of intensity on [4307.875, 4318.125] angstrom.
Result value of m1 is 8.02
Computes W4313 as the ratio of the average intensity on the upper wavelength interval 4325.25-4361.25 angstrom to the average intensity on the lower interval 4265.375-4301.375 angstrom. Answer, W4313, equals 0.94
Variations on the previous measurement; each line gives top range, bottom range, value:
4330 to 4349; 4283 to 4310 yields 0.96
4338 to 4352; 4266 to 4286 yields 0.94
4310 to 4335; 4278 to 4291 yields 0.93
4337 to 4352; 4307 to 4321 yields 0.97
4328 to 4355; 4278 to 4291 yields 0.92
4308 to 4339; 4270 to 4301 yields 0.95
